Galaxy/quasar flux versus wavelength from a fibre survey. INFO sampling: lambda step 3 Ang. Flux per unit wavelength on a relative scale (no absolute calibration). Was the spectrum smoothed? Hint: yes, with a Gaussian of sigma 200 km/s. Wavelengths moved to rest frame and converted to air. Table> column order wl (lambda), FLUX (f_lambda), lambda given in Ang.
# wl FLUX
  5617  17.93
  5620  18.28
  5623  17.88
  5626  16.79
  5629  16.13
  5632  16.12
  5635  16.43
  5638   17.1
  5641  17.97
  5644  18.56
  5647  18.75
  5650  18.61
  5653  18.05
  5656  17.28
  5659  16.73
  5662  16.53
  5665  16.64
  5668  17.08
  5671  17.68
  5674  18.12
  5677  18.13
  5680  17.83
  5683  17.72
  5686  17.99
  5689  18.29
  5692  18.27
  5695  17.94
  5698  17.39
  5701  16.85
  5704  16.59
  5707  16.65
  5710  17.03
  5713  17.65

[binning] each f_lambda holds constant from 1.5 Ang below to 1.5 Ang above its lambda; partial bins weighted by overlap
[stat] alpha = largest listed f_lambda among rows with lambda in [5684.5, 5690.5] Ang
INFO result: 18.29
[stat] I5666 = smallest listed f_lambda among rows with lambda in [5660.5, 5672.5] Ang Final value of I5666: 16.53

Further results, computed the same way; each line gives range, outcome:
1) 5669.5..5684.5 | 17.68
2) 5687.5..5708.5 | 16.59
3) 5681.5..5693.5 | 17.72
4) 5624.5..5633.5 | 16.12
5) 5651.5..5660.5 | 16.73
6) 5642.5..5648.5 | 18.56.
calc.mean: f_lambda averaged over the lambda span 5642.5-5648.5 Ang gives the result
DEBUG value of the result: 18.7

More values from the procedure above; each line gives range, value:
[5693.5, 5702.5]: 17.4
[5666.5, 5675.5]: 17.6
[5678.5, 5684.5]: 17.8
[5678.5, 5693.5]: 18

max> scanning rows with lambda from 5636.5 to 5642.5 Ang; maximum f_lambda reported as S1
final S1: 17.97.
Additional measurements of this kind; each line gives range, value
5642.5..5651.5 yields 18.75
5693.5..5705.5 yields 17.94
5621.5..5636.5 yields 17.88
